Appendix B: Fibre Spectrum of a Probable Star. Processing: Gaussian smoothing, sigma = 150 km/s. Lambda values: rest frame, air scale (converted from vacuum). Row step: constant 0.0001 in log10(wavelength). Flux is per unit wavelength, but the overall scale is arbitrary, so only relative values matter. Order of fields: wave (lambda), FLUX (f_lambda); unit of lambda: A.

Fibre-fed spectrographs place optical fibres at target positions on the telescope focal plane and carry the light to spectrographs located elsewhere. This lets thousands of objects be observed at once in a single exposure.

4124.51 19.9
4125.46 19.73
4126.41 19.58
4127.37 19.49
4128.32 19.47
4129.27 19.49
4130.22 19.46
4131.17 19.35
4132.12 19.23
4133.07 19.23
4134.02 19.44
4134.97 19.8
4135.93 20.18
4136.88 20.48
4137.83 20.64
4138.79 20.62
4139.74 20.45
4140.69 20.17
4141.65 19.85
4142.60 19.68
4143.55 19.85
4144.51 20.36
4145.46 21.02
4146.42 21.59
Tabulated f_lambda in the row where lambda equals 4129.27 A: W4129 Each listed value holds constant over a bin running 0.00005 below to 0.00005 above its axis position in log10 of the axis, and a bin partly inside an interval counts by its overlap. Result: 19.49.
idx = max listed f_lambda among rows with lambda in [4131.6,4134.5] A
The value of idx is 19.44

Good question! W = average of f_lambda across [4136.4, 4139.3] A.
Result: 20.6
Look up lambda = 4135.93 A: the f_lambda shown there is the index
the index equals 20.18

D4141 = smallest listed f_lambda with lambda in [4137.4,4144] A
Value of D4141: 19.68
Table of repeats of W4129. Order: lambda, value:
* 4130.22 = 19.46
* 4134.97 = 19.8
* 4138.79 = 20.62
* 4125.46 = 19.73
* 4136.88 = 20.48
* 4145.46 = 21.02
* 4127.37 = 19.49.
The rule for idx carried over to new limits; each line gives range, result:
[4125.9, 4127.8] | 19.58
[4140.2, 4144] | 20.17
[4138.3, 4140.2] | 20.62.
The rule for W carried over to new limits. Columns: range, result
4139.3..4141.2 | 20.3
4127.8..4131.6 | 19.5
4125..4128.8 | 19.5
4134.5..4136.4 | 19.9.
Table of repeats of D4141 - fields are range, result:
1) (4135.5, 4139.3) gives 20.18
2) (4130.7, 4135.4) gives 19.23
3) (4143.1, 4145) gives 19.85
